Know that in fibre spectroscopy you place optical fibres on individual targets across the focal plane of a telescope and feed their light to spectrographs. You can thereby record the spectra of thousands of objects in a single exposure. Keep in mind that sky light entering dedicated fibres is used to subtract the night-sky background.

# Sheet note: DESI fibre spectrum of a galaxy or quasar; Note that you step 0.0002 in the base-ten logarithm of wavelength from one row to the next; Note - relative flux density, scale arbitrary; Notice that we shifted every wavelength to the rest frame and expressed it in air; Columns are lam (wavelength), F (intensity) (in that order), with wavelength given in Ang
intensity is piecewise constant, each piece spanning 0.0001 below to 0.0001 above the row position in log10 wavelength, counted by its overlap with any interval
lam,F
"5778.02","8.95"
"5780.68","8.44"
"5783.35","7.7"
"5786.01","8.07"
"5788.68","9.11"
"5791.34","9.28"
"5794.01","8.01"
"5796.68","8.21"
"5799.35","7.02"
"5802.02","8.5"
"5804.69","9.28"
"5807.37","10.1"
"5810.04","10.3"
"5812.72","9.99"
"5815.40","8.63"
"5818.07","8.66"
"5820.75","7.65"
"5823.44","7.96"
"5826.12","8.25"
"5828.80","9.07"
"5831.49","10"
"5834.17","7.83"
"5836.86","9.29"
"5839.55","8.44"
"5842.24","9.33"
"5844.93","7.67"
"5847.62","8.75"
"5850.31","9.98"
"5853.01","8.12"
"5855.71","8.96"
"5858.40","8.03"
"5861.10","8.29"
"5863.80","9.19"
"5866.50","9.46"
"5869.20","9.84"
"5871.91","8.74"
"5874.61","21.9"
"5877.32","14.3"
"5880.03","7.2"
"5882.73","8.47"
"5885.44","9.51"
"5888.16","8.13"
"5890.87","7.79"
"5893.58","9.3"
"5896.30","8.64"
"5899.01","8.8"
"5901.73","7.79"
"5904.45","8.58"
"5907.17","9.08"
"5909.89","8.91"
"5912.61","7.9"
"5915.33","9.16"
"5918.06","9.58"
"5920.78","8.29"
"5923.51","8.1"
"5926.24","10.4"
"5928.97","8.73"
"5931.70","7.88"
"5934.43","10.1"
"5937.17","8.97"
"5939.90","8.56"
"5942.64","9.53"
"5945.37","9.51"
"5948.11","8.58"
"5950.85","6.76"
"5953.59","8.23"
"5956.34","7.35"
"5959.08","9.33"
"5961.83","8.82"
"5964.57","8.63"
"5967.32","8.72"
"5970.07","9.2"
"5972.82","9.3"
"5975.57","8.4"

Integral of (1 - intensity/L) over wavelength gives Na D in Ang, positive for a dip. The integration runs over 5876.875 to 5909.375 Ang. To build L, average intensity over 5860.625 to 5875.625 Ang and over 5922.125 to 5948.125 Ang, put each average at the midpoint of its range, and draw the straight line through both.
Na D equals 4.9 Ang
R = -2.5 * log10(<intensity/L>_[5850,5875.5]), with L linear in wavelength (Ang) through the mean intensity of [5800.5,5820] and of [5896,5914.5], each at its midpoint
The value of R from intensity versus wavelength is -0.14 mag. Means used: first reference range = 9.28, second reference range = 8.54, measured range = 10.1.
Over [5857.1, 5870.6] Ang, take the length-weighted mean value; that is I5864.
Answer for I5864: 8.96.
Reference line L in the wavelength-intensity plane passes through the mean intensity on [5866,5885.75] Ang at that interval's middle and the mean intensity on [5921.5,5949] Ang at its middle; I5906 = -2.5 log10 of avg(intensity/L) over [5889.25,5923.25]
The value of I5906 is 0.17 mag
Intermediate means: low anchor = 11.3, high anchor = 9.03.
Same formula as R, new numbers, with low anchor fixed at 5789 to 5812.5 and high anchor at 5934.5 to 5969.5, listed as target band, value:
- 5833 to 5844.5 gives 0.02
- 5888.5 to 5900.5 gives 0.02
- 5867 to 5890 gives -0.23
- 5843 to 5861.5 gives 0.03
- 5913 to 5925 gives 0.00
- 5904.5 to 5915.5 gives 0.00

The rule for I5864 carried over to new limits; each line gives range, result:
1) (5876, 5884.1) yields 9.98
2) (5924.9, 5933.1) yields 9.01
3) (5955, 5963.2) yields 8.51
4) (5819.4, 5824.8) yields 7.8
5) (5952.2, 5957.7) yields 7.78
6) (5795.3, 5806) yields 8.25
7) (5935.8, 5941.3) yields 8.77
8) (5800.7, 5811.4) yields 9.55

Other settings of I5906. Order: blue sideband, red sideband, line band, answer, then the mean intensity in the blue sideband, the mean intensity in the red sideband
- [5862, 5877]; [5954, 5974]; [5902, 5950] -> 0.13 mag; 11.9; 8.73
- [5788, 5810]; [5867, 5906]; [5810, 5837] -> 0.04 mag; 8.77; 9.91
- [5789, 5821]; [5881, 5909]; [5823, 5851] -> 0.00 mag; 8.85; 8.6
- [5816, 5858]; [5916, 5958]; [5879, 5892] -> 0.05 mag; 8.65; 8.72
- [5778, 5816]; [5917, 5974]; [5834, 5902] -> -0.08 mag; 8.77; 8.78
